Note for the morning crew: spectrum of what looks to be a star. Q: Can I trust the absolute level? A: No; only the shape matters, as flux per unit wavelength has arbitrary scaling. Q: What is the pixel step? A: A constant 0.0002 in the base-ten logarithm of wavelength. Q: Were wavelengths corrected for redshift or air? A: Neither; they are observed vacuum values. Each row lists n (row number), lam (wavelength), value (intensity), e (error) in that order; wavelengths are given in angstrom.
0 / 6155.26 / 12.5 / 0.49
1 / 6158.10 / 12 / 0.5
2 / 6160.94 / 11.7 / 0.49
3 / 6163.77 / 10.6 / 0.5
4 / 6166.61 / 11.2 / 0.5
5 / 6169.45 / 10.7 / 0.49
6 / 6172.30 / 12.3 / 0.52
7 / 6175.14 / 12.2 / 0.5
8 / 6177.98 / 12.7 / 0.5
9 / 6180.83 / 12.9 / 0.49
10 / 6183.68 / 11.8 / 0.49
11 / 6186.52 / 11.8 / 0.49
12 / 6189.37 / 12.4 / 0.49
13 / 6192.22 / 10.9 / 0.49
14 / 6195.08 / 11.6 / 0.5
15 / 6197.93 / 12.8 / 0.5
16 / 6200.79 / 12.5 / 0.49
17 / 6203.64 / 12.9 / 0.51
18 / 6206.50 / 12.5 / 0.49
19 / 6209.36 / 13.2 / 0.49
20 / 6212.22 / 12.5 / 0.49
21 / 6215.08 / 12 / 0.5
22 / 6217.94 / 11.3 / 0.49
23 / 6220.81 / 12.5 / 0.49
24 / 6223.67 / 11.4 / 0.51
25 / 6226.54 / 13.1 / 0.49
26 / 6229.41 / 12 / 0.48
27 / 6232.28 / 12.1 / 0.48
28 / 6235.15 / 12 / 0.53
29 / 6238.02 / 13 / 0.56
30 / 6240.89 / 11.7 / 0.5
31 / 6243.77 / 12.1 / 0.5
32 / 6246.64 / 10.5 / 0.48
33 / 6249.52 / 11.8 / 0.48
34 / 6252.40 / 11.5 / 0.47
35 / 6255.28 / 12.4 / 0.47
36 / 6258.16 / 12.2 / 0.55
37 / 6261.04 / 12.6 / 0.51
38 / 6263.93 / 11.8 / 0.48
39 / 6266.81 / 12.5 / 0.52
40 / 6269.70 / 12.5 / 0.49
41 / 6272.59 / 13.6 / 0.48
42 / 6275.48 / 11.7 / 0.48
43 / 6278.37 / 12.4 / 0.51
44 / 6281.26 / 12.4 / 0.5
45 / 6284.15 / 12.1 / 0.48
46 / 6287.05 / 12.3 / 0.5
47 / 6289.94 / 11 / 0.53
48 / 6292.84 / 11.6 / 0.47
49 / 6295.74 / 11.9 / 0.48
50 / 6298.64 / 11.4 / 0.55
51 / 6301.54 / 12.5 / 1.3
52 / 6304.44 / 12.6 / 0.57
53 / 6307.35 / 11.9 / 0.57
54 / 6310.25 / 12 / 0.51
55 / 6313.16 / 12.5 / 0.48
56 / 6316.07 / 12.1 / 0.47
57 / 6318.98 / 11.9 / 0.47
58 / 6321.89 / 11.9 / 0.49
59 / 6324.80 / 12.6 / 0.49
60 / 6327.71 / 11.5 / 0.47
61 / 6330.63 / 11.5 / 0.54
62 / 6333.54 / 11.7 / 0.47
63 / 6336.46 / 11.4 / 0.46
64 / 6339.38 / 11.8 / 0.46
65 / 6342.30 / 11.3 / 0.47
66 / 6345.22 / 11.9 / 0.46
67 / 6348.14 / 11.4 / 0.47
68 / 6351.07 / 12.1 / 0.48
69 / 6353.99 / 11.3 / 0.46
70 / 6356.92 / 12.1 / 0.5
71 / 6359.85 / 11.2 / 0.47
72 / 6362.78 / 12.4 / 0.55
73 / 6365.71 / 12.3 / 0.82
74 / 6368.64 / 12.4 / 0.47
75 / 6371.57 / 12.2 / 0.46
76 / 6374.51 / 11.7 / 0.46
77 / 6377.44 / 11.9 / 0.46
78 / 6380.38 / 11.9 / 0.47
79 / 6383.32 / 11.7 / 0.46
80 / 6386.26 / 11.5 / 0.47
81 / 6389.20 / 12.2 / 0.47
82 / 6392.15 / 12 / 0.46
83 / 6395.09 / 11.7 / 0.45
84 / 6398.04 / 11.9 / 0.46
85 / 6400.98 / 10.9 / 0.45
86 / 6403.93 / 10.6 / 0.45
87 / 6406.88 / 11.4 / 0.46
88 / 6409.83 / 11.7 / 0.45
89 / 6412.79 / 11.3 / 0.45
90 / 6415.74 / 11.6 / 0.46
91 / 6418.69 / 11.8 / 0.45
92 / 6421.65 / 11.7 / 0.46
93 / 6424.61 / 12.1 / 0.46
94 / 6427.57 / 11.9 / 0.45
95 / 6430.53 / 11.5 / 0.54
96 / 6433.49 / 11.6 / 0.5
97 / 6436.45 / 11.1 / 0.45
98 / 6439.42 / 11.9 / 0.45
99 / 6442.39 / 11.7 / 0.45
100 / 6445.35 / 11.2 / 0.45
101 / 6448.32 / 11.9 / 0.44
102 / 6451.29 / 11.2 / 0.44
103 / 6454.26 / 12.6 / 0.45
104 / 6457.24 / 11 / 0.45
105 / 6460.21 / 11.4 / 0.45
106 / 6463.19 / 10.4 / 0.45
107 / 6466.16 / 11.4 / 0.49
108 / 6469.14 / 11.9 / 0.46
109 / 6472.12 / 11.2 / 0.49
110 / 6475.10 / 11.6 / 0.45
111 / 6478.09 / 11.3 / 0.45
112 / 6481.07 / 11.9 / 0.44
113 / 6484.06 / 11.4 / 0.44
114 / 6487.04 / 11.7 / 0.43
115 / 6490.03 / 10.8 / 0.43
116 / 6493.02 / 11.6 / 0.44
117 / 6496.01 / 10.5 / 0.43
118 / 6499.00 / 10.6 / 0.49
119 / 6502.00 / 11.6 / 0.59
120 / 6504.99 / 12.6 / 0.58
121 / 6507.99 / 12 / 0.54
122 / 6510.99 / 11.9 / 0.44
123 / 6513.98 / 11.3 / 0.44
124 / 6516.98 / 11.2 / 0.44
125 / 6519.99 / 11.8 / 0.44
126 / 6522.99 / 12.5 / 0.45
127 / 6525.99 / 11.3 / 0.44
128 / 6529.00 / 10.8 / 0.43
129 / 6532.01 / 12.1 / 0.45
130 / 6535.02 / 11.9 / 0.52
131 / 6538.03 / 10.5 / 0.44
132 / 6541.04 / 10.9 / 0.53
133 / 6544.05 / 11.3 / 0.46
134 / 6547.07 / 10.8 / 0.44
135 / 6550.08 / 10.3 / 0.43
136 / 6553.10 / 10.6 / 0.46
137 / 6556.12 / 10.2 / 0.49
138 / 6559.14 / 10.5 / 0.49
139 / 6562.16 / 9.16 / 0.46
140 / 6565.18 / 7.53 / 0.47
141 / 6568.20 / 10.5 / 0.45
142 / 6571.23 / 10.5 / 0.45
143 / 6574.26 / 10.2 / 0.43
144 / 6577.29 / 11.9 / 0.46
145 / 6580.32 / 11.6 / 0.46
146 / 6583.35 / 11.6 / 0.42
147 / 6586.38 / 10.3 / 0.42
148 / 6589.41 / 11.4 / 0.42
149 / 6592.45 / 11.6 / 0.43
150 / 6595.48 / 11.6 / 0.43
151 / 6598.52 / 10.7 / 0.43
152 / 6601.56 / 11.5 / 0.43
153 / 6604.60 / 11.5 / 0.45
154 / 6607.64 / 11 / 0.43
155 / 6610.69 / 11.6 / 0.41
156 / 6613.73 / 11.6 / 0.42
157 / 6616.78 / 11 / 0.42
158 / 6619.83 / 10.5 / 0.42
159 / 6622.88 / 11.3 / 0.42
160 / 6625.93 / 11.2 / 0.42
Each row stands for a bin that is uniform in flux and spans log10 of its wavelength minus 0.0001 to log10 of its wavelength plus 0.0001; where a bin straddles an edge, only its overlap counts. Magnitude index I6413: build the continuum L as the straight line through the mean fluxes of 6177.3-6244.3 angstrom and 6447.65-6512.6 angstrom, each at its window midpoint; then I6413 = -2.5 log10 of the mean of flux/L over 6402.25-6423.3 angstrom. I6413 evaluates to 0.02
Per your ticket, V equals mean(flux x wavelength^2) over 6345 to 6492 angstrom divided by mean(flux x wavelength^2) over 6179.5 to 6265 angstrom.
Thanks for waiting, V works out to 1.02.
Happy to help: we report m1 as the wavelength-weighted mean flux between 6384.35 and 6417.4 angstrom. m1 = 11.5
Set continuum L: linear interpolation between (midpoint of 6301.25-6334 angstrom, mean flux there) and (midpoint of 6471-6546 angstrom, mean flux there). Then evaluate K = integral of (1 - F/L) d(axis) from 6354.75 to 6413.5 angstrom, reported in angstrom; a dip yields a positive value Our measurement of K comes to 0.47 angstrom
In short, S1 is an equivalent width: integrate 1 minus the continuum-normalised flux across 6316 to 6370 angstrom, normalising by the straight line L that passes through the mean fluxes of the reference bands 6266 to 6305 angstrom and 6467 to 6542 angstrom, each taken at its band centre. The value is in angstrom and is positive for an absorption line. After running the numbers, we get 0.7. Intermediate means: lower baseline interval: 12.2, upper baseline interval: 11.5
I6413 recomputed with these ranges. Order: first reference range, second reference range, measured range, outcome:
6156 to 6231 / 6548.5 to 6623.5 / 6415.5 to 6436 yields -0.038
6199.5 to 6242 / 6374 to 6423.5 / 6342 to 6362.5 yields 0.012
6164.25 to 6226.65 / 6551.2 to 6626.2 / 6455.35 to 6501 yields -0.007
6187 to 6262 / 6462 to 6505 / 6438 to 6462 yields -0.015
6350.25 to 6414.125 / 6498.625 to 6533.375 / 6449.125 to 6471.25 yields 0.026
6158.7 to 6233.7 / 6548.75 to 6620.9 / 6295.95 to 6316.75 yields -0.039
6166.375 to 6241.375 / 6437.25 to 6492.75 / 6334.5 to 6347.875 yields 0.020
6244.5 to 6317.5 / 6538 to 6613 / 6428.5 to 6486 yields -0.018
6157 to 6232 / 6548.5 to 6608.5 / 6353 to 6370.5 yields -0.047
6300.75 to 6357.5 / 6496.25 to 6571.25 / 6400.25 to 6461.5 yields -0.010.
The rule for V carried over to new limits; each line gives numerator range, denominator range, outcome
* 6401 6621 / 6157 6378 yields 1.01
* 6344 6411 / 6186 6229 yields 1.01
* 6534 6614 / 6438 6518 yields 0.97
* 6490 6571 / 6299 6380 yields 0.98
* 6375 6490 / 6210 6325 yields 1.01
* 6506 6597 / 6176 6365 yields 1.00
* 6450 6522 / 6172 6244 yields 1.02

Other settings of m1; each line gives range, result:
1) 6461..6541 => 11.4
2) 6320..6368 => 11.8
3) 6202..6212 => 12.8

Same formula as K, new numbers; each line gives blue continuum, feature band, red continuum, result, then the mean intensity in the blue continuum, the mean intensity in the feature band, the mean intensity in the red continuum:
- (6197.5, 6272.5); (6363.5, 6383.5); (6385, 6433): -0.53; 12.2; 12.1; 11.6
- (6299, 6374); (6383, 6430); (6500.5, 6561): 0.31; 11.9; 11.6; 11.3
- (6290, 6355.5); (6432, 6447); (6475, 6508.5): 0.08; 11.8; 11.5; 11.4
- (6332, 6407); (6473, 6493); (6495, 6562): -0.18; 11.7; 11.5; 11.2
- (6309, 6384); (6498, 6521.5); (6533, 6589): -1.60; 11.9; 11.6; 10.6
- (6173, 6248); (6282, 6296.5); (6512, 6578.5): 0.06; 12.2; 11.8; 10.8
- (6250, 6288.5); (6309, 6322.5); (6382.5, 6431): -0.03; 12.3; 12.1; 11.6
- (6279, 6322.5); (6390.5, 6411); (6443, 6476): 0.34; 12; 11.5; 11.4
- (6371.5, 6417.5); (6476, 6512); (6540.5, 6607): -1.16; 11.6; 11.5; 10.7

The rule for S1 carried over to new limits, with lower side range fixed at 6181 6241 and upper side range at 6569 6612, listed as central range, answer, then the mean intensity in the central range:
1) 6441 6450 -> 0.0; 11.6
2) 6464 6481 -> 0.1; 11.5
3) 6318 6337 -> 0.2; 11.8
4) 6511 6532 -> -0.3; 11.6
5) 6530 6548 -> 0.1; 11.2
